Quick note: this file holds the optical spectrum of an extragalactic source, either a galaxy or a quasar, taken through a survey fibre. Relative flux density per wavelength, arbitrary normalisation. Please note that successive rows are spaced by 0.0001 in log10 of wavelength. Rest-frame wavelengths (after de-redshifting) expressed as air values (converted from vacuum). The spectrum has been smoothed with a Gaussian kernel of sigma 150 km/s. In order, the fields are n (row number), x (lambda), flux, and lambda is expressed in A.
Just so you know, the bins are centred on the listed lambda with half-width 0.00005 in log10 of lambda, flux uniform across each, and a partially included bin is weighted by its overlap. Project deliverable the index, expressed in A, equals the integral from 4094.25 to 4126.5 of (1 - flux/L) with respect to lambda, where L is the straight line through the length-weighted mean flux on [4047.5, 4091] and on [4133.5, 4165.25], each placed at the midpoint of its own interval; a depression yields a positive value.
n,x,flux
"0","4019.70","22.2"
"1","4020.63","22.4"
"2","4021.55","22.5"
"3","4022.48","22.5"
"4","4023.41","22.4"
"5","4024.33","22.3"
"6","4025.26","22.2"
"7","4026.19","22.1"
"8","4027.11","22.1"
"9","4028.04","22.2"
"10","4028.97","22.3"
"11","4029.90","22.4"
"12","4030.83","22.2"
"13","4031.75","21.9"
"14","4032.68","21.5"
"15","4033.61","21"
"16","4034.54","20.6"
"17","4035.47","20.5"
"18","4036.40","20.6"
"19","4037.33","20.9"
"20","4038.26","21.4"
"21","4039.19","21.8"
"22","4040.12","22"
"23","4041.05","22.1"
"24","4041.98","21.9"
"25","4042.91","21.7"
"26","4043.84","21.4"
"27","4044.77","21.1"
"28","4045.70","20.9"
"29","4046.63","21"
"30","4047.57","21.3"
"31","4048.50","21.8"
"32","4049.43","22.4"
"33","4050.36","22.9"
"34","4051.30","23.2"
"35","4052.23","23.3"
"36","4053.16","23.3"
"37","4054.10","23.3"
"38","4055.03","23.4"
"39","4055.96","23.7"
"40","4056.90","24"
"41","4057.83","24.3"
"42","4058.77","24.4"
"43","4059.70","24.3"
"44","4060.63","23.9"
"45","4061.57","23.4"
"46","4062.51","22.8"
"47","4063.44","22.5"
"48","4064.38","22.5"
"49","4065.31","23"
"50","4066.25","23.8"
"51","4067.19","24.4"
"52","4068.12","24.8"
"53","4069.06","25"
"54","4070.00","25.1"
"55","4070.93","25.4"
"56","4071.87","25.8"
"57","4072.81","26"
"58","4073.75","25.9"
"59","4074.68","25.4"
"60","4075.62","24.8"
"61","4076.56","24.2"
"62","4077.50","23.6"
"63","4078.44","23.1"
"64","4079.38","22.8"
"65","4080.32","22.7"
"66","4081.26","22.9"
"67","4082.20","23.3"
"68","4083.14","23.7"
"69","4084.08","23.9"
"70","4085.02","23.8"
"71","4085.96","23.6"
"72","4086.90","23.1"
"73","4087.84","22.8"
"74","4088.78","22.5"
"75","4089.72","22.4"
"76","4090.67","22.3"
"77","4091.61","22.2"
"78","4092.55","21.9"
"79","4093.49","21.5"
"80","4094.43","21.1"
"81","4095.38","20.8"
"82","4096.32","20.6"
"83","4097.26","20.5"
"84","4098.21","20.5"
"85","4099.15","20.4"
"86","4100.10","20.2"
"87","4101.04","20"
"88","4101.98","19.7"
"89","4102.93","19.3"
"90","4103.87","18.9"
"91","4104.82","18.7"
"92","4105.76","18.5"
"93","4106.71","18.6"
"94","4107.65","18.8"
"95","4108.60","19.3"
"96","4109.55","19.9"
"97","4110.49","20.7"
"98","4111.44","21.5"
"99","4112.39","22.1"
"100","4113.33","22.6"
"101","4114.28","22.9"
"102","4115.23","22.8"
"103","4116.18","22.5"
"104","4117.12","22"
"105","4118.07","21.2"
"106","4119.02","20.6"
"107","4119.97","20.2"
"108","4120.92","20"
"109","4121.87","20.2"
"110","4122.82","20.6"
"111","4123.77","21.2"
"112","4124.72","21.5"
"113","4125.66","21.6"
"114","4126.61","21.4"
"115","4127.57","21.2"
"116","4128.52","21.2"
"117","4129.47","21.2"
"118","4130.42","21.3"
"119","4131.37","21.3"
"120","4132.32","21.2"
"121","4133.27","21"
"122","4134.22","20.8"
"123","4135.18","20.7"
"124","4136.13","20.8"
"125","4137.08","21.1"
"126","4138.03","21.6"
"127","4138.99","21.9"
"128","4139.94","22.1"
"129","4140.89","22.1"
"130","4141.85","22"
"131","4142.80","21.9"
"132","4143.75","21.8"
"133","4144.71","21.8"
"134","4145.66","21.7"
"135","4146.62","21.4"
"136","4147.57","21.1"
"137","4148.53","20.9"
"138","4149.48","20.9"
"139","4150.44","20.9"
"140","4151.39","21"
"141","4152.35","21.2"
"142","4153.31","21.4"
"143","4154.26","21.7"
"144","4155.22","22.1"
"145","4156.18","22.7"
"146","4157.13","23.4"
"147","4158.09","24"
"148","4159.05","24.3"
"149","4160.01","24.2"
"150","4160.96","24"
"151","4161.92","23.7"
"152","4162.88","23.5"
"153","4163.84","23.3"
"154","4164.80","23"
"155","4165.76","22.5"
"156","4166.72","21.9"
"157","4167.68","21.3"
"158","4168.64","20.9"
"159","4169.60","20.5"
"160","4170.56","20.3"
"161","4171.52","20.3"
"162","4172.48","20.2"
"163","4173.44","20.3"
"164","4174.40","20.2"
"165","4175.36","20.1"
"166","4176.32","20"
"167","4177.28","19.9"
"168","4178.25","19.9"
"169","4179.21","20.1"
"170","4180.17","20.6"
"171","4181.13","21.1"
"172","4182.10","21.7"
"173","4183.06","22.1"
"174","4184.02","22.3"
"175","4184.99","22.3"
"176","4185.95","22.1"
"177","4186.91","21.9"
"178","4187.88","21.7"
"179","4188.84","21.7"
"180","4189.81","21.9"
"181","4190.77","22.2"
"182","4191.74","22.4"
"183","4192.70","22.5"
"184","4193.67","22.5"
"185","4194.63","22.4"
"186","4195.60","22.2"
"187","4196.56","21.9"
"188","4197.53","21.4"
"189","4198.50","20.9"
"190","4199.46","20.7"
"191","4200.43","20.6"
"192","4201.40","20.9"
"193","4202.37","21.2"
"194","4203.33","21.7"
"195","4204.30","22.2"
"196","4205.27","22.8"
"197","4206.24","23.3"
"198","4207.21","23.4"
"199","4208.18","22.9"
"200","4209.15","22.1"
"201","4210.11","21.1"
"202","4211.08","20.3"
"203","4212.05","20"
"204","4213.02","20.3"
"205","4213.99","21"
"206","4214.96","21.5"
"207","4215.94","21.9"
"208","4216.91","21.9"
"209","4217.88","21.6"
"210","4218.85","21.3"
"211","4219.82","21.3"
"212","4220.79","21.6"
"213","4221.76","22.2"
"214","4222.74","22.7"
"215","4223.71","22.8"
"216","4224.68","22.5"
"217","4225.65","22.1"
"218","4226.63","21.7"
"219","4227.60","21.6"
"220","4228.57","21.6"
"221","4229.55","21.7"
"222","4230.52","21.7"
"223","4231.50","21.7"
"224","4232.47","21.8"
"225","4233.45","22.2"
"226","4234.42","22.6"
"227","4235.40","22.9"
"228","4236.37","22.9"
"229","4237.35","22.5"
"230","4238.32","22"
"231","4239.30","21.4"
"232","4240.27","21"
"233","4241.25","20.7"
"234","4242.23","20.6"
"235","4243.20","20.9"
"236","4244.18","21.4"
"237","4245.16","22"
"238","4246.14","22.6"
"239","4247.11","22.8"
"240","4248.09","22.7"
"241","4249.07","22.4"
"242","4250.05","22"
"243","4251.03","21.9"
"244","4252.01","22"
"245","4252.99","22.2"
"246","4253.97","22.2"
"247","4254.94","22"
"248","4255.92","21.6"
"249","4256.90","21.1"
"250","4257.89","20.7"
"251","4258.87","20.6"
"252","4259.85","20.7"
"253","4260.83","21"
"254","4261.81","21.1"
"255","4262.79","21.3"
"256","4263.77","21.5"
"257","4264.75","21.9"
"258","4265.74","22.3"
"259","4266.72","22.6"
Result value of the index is 3.2 A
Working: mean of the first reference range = 23.7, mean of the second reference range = 22.1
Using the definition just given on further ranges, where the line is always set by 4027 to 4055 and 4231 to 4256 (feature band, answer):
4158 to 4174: -0.20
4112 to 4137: 0.68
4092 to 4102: 0.54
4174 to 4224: 0.87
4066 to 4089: -2.36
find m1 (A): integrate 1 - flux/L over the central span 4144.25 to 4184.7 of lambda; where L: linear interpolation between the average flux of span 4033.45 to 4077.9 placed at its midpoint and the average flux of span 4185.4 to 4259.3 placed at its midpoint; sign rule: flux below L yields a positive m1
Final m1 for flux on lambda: 1.1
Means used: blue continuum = 23.1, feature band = 21.6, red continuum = 21.8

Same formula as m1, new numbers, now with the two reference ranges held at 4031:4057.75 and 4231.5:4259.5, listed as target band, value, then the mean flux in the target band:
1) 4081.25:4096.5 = -0.4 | 22.5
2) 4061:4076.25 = -1.7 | 24.4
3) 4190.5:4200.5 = 0.0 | 21.8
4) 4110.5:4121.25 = 0.1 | 21.6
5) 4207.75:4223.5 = 0.3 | 21.5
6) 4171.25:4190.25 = 0.7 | 21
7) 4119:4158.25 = 1.0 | 21.4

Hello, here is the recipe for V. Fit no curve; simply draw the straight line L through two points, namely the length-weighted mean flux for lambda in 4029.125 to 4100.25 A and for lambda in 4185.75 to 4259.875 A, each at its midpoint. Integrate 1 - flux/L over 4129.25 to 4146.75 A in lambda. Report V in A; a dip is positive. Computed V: 0.7 A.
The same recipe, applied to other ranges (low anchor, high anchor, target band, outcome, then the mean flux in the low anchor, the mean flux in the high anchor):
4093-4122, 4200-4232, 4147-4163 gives -1.0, 20.5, 21.7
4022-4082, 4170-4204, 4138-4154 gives 0.2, 22.9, 21.3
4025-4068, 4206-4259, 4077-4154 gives 2.8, 22.4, 21.8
